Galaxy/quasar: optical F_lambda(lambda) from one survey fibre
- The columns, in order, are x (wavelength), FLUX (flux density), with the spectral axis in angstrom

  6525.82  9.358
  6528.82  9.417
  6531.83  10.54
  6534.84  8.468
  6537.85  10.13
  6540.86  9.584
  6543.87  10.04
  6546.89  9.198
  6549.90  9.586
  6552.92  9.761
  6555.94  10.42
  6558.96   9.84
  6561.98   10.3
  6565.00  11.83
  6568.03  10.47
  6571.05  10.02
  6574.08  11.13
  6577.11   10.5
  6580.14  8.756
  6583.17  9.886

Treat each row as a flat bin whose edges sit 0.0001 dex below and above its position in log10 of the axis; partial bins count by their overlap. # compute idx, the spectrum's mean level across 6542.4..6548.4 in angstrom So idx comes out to 9.62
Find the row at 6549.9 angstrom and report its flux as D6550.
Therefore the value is 9.586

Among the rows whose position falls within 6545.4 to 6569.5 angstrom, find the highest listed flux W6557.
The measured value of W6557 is 11.83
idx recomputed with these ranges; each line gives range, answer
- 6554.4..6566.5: 10.6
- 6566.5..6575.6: 10.5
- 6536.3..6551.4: 9.71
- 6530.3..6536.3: 9.5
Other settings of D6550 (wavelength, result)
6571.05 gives 10.02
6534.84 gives 8.468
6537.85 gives 10.13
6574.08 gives 11.13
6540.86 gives 9.584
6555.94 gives 10.42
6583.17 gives 9.886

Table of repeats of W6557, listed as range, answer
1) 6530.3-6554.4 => 10.54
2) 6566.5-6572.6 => 10.47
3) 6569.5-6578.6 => 11.13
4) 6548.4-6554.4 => 9.761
